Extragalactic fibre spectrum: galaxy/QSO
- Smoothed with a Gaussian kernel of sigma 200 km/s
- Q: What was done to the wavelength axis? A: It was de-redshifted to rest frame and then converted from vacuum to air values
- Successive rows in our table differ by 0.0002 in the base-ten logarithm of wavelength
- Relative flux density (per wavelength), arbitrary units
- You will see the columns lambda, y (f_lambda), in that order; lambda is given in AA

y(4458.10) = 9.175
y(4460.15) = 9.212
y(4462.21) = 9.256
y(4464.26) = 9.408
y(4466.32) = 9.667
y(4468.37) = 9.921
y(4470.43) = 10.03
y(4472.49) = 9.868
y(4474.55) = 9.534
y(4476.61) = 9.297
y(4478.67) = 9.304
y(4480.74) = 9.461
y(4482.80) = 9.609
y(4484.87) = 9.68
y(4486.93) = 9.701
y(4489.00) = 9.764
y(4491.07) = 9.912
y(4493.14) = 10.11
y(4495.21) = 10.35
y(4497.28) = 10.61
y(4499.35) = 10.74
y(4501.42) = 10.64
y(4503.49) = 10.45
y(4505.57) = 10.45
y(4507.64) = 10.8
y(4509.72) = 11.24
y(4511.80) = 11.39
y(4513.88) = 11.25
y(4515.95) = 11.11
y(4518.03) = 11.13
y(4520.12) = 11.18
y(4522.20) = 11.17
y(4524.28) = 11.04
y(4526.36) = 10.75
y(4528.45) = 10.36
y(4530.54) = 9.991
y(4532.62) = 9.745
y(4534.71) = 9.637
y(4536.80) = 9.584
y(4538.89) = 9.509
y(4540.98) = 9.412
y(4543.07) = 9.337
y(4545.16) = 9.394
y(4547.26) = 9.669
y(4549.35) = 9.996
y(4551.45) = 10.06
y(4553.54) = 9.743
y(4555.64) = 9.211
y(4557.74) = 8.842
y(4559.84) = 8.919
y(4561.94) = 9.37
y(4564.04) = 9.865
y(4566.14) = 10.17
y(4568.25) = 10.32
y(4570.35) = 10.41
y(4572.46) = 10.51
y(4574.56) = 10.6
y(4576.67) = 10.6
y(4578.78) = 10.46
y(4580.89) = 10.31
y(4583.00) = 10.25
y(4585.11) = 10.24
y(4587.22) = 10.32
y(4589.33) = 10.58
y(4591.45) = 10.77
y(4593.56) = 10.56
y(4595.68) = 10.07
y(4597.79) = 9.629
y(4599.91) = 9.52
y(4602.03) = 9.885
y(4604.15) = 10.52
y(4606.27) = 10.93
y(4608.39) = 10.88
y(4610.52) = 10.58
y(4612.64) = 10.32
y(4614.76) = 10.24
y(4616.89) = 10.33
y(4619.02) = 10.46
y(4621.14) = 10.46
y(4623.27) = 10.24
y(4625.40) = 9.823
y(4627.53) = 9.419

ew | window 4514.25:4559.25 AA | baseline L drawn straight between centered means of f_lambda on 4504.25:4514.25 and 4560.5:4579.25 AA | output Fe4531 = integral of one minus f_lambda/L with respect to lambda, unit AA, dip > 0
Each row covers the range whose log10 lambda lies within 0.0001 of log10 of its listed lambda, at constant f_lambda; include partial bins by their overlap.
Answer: 2.5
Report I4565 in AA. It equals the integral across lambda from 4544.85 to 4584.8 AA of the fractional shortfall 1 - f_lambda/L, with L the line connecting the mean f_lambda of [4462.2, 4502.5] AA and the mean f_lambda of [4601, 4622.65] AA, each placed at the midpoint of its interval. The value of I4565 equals 1.1 AA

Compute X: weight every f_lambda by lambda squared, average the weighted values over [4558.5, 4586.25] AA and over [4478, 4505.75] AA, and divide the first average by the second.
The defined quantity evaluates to 1.05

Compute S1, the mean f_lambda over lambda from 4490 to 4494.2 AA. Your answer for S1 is 10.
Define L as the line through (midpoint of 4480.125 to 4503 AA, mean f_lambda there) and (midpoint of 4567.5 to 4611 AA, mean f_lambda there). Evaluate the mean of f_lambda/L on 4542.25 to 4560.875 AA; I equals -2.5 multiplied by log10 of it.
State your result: 0.09 mag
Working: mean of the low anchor 10.1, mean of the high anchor 10.4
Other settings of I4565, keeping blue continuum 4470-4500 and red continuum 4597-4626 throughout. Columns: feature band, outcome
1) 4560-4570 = 0.2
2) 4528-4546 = 0.7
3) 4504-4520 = -1.8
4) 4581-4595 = -0.3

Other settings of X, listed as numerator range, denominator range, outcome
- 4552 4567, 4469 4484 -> 1.02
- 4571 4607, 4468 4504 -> 1.09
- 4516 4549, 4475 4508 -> 1.03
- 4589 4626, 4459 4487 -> 1.15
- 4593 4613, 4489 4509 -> 1.03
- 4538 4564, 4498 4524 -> 0.88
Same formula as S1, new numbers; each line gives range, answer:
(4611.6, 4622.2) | 10.4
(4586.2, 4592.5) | 10.6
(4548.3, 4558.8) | 9.57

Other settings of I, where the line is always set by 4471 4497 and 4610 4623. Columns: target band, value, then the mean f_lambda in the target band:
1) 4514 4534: -0.083 mag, 10.7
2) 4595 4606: 0.034 mag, 10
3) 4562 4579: -0.015 mag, 10.3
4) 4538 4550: 0.055 mag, 9.54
